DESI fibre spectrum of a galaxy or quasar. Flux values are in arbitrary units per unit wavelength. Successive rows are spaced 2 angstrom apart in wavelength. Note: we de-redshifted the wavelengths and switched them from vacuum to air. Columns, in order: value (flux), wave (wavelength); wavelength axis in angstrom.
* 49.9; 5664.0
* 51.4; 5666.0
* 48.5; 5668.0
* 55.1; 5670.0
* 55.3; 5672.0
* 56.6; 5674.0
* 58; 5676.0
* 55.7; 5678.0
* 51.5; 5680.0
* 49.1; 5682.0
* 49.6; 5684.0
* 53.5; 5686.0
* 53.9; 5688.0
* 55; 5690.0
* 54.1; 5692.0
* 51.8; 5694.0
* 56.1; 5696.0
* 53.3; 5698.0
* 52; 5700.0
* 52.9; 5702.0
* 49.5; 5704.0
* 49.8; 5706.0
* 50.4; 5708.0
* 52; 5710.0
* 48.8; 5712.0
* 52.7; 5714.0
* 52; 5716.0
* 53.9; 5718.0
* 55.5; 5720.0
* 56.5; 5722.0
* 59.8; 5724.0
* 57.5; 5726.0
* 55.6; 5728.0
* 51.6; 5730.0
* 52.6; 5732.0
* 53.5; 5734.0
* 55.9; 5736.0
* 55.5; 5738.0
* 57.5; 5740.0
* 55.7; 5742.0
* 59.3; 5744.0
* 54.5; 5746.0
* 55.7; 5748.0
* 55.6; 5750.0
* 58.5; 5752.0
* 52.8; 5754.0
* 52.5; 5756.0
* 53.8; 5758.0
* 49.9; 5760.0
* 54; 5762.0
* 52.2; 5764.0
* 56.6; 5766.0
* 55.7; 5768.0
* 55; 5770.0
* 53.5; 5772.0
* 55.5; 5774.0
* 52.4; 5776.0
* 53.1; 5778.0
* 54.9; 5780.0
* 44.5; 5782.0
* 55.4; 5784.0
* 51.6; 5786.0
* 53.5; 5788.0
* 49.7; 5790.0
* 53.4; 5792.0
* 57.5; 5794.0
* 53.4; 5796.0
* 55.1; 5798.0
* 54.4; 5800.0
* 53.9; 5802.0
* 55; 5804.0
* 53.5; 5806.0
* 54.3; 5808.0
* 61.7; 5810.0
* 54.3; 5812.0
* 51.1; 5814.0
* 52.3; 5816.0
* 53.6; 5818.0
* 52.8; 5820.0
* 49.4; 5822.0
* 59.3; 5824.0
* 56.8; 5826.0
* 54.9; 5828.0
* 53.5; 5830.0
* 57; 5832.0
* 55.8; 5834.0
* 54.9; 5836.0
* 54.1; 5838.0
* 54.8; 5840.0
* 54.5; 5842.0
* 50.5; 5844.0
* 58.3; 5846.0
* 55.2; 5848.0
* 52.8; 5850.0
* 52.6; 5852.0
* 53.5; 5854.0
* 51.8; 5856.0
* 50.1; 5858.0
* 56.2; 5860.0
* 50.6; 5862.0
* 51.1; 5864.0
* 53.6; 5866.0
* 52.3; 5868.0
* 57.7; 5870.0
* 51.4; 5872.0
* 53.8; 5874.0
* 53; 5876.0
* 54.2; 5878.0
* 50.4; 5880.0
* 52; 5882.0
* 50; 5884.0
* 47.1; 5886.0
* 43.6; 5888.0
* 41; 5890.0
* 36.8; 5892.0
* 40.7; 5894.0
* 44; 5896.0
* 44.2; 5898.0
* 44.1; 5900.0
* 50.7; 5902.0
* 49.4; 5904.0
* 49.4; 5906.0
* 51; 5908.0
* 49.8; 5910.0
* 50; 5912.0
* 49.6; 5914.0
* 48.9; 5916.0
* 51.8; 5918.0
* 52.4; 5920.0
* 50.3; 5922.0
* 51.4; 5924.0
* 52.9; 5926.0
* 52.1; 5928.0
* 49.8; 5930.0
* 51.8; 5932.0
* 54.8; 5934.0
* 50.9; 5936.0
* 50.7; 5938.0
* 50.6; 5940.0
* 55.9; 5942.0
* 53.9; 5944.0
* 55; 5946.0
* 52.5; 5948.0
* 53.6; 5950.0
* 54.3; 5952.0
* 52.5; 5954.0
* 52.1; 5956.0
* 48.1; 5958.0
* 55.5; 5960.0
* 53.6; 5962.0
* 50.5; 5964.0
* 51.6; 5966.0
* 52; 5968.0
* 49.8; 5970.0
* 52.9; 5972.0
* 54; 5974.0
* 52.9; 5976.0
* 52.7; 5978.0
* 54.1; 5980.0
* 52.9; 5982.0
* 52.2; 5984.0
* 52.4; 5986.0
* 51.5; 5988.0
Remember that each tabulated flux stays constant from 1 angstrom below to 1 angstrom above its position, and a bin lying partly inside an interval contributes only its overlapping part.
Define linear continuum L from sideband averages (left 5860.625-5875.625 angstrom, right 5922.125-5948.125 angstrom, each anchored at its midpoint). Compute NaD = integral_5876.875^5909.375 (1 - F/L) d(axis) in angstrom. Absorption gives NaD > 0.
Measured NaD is 3.7 angstrom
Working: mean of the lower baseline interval 53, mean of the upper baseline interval 52.4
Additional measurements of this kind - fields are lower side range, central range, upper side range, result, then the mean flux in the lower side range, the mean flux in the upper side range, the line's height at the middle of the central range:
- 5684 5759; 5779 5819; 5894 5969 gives -0.6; 54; 51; 52.9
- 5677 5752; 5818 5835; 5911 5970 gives -0.6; 53.8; 52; 52.9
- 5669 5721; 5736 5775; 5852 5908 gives -2.3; 53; 49.4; 51.8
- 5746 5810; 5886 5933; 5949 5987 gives 4.3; 53.9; 52.5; 52.9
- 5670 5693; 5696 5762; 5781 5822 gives -0.3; 53.9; 53.4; 53.7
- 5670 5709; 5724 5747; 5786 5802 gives -0.9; 53.1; 53.7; 53.4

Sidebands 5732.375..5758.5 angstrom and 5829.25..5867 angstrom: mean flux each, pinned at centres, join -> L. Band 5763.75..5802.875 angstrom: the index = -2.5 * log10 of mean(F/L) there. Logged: 0.02 mag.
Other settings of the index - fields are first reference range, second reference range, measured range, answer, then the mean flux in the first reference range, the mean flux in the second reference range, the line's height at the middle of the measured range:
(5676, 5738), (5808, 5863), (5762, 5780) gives -0.01 mag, 53.3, 54.2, 53.7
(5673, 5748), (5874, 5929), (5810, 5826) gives -0.06 mag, 53.9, 48.6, 50.9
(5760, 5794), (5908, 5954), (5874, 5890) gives 0.06 mag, 53.2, 51.9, 52.4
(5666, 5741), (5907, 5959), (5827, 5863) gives -0.03 mag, 53.6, 51.8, 52.5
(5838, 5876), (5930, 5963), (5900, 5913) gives 0.07 mag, 53.4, 52.8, 53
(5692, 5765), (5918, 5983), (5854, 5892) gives 0.05 mag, 53.9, 52.4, 53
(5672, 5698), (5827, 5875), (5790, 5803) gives -0.01 mag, 53.8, 53.8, 53.8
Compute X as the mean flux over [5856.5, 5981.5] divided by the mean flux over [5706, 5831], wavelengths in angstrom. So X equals 0.9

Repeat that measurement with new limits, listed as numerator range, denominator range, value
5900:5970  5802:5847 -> 0.94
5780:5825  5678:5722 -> 1.02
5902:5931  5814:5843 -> 0.93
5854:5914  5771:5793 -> 0.94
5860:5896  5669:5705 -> 0.92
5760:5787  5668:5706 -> 1.00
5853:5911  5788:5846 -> 0.91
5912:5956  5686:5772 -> 0.96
